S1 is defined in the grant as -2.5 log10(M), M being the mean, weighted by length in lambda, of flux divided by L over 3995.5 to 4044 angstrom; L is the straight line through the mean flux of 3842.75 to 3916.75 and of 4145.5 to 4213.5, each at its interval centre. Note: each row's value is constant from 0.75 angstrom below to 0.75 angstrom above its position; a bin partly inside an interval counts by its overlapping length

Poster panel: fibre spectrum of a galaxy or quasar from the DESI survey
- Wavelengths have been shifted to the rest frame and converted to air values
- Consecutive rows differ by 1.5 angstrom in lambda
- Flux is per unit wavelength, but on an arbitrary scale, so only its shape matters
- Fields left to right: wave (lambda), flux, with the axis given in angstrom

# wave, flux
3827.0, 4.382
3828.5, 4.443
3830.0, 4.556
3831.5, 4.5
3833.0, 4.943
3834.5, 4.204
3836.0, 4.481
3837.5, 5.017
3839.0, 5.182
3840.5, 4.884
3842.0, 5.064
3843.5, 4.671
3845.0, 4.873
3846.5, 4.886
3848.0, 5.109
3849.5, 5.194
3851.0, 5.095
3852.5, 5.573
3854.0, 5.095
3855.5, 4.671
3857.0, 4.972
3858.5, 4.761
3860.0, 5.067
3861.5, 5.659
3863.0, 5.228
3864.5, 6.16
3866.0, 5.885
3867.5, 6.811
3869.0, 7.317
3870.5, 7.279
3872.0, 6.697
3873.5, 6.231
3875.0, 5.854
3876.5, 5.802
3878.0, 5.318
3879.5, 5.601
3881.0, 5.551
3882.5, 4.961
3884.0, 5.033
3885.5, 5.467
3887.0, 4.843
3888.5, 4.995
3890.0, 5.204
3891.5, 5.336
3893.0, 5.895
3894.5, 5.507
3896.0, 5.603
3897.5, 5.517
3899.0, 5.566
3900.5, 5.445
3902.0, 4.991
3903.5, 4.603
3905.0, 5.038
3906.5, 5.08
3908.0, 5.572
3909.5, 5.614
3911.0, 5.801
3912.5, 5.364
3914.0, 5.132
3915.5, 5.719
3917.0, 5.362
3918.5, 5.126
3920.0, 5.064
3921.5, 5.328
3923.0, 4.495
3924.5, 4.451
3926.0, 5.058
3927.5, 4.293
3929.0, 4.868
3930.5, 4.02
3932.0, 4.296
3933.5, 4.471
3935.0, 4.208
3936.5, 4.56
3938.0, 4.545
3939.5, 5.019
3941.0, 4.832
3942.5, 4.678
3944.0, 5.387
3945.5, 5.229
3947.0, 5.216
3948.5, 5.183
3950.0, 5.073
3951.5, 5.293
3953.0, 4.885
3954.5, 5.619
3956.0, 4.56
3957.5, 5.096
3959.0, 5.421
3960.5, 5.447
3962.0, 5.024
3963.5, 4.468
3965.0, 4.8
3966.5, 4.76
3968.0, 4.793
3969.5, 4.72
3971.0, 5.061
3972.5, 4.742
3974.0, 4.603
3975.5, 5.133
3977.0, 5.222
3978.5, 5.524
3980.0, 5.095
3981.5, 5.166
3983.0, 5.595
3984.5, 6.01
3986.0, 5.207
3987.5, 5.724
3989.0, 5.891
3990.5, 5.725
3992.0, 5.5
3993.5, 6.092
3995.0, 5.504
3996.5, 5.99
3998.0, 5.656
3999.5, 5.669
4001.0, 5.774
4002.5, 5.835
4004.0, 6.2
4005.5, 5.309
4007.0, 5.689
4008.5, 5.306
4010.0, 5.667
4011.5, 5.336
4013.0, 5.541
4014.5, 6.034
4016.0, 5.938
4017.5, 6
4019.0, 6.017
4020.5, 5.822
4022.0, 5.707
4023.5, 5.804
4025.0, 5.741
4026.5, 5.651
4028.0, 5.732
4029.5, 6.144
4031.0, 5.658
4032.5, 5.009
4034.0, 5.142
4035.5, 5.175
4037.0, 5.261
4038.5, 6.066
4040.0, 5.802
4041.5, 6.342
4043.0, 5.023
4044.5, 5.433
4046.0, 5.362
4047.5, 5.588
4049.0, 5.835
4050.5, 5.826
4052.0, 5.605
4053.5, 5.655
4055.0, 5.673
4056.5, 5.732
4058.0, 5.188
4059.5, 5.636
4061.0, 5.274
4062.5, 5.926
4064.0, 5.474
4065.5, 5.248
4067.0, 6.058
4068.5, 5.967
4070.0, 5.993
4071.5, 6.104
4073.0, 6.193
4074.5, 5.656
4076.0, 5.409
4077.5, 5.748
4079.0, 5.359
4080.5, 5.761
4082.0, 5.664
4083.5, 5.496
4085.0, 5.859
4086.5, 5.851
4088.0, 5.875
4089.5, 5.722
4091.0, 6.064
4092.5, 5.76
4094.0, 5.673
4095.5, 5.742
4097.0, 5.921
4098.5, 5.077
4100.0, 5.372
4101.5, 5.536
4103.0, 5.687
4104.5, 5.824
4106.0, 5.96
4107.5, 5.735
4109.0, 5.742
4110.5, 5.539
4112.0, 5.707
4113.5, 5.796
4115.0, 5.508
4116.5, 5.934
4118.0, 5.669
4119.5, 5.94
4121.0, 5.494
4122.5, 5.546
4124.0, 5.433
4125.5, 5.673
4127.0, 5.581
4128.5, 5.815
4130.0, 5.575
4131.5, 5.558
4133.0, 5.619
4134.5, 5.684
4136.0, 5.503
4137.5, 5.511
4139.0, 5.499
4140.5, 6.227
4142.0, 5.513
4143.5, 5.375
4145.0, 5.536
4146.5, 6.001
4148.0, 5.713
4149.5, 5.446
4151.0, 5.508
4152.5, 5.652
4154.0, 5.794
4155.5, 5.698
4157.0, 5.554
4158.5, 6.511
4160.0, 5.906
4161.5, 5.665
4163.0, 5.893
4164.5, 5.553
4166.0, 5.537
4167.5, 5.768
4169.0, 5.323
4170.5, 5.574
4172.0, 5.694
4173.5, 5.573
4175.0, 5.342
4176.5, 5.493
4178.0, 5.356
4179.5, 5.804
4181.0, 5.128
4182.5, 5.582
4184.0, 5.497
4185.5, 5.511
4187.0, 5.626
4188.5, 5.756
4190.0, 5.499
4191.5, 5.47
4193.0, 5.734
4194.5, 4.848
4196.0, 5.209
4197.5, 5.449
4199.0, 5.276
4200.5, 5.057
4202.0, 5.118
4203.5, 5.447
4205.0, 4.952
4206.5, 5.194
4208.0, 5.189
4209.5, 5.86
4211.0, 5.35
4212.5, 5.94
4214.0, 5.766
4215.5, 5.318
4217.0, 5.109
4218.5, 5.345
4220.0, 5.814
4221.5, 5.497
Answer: -0.037 mag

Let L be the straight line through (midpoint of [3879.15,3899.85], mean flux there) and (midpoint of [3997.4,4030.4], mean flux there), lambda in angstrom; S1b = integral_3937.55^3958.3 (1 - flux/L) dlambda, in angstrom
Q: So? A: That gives 1.8 angstrom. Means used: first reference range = 5.36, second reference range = 5.75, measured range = 5.05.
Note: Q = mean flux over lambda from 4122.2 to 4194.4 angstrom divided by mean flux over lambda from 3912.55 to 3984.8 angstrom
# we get 1.1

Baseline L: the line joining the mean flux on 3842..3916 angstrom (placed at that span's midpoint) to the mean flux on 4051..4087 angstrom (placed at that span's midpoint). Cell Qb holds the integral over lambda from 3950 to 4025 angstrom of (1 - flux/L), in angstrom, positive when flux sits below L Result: 2.2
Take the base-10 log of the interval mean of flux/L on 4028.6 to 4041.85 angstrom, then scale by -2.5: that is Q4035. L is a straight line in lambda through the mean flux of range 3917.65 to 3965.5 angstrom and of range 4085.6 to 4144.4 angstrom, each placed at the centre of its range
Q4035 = -0.06 mag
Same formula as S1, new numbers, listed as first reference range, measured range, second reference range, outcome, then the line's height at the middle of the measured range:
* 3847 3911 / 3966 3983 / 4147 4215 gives 0.103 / 5.51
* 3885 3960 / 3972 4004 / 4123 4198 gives -0.062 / 5.22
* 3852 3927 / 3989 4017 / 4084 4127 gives -0.026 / 5.58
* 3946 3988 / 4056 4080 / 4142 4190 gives -0.061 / 5.37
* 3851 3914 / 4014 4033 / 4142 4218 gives -0.052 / 5.52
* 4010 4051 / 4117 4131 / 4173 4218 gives -0.023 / 5.52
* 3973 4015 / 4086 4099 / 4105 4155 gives -0.023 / 5.63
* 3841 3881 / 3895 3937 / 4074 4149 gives 0.115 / 5.59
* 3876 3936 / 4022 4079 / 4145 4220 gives -0.061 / 5.34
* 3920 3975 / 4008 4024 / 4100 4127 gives -0.110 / 5.19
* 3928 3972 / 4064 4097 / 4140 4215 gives -0.100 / 5.26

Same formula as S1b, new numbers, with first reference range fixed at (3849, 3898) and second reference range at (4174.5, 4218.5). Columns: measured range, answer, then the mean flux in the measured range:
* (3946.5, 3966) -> 1.6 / 5.08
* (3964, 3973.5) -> 1.3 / 4.8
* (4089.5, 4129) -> -1.6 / 5.68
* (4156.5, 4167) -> -0.7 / 5.81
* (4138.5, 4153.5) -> -0.6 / 5.65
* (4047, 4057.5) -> -0.4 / 5.69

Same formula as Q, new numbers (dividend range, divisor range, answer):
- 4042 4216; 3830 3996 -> 1.08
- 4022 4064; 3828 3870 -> 1.08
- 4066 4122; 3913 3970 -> 1.17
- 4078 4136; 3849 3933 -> 1.06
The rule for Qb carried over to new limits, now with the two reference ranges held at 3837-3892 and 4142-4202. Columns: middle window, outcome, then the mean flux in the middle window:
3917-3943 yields 3.72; 4.69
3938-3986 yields 3.51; 5.08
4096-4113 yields -0.36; 5.65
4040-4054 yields -0.33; 5.64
